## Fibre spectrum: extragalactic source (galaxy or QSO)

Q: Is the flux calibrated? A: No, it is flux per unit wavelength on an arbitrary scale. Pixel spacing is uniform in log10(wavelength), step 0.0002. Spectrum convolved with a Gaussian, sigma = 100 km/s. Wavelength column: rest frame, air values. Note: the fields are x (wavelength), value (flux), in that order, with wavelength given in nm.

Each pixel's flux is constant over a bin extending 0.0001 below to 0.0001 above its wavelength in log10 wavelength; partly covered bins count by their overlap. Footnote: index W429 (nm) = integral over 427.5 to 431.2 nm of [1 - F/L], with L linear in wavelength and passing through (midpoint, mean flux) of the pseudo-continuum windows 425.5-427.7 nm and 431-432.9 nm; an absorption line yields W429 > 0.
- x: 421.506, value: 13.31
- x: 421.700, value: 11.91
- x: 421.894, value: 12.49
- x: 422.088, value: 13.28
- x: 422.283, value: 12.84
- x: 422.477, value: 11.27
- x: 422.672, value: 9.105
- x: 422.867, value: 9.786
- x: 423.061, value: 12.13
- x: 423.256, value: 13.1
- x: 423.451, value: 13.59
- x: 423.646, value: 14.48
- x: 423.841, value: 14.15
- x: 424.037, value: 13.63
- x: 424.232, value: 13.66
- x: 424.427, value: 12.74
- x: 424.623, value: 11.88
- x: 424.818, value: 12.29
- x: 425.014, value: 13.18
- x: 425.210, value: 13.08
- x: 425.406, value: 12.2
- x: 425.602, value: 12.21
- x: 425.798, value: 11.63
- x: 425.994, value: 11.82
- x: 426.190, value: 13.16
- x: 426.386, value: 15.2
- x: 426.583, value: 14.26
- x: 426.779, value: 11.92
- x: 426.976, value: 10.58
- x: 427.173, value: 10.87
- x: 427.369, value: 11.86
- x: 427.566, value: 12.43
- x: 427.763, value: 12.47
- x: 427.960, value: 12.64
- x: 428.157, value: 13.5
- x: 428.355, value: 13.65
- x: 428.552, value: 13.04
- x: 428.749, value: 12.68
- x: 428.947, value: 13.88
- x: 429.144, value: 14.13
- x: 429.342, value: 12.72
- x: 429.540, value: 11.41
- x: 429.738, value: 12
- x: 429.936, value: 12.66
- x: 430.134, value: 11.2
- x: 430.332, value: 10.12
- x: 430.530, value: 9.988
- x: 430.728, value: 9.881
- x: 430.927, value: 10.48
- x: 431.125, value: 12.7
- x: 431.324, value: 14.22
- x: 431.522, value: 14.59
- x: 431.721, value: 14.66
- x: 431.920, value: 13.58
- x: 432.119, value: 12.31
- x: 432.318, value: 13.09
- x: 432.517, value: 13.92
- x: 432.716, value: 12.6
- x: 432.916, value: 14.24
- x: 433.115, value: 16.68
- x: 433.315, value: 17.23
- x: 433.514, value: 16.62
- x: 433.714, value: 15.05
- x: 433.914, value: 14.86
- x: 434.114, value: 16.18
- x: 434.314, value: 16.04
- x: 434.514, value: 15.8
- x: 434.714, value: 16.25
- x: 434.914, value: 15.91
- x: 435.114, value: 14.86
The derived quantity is 0.215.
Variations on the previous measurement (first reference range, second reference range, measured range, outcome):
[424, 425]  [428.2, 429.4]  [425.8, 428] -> 0.12 nm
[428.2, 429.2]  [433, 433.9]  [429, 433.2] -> 0.60 nm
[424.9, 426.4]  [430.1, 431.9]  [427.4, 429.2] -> -0.10 nm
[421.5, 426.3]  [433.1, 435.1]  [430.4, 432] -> 0.27 nm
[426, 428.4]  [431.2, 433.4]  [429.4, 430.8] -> 0.25 nm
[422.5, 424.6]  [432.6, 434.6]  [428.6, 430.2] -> 0.18 nm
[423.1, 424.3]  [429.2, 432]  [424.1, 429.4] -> 0.11 nm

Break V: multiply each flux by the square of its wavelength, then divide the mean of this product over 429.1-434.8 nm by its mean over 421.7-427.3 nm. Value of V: 1.13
